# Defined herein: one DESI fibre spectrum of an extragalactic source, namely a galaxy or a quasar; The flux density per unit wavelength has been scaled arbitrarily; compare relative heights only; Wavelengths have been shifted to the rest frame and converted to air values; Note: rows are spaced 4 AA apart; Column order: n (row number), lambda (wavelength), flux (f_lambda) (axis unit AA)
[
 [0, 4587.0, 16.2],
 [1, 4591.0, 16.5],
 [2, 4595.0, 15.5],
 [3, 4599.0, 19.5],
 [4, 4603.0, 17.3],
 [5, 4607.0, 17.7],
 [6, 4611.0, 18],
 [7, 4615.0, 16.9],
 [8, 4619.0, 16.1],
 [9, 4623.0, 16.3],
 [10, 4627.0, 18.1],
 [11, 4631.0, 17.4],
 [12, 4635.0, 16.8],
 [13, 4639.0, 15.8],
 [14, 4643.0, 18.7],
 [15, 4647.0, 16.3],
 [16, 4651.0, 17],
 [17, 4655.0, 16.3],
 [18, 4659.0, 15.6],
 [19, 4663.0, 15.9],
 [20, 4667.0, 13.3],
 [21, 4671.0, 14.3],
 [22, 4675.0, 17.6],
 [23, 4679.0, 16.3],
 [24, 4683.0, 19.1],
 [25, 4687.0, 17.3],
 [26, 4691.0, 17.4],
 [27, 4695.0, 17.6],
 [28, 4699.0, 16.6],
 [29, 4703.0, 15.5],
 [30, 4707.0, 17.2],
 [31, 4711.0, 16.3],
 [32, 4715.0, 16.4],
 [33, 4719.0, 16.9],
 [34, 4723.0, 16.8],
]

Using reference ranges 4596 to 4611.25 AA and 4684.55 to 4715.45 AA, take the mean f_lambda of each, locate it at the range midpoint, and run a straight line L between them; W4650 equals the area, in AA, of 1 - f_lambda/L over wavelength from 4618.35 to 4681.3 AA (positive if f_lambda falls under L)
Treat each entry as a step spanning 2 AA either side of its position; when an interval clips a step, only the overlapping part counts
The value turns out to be 3.8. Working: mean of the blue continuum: 18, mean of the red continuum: 16.8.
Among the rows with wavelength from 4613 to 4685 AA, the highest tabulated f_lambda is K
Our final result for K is 19.1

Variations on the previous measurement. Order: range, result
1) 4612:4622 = 16.9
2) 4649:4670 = 17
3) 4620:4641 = 18.1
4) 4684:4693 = 17.4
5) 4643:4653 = 18.7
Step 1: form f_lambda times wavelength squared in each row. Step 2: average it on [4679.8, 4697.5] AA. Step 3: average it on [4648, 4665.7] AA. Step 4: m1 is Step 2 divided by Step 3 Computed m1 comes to 1.12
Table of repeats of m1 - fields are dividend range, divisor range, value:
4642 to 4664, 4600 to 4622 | 0.98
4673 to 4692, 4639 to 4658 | 1.06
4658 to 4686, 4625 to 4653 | 0.95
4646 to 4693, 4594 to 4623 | 0.97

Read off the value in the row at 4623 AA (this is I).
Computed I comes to 16.3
